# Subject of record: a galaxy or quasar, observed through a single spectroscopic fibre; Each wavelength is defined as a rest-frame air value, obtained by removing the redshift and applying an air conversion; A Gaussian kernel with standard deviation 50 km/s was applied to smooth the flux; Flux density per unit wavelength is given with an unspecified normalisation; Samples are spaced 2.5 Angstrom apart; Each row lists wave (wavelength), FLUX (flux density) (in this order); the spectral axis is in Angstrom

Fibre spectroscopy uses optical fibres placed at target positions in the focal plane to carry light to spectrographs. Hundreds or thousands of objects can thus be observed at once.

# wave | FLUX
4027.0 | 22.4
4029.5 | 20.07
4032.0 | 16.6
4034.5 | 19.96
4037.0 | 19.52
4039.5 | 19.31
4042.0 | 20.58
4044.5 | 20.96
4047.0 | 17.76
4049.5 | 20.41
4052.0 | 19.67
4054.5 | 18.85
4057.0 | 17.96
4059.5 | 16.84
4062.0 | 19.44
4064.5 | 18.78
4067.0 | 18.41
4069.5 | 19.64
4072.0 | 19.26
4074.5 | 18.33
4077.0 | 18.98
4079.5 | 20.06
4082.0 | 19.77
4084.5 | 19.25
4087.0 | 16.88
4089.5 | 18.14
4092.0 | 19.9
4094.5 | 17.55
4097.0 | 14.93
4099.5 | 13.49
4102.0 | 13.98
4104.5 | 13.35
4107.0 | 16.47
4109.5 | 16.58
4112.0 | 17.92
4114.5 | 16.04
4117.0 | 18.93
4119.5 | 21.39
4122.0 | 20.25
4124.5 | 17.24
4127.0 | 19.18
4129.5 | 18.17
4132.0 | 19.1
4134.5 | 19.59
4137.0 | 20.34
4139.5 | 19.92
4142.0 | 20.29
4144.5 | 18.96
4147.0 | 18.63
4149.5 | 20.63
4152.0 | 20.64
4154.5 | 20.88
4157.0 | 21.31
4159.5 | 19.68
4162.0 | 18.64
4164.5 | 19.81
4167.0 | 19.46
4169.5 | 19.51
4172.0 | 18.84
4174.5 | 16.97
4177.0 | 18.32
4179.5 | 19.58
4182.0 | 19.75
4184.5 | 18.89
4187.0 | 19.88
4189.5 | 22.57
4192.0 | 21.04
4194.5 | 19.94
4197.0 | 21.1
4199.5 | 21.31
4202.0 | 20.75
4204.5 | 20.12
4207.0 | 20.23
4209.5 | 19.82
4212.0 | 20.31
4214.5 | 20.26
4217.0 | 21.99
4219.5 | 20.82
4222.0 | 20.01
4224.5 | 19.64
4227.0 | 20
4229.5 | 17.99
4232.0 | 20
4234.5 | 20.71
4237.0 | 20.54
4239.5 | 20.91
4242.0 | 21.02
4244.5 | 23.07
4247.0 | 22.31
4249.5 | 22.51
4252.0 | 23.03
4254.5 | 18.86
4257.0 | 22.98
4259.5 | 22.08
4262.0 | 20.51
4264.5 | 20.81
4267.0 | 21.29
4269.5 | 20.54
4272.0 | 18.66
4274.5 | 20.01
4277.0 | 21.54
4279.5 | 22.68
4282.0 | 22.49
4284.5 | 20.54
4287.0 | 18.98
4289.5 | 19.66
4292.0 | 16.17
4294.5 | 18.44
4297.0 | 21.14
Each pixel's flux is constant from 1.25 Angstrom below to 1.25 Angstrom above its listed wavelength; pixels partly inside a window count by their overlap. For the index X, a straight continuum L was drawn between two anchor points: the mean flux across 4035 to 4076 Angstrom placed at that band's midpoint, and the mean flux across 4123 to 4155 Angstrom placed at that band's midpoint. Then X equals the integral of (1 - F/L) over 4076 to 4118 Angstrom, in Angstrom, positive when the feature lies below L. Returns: 4.63 Angstrom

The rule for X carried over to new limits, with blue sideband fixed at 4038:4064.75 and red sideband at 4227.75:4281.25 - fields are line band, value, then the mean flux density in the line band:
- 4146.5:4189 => 1.42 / 19.6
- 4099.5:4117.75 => 3.50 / 15.9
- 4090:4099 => 1.09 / 17.2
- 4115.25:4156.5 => 0.68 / 19.6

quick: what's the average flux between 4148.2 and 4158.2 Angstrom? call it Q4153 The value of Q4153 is 20.9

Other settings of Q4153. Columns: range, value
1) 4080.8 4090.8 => 18.5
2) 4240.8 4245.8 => 22.1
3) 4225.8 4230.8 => 19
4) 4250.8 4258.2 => 21.6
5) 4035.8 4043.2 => 19.8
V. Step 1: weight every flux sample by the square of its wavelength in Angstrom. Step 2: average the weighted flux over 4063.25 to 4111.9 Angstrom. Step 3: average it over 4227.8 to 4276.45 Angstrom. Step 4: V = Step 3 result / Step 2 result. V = 1.29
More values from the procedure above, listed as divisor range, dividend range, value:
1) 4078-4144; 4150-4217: 1.15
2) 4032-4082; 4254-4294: 1.19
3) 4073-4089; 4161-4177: 1.04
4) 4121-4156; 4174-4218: 1.06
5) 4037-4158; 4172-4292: 1.17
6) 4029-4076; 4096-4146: 0.97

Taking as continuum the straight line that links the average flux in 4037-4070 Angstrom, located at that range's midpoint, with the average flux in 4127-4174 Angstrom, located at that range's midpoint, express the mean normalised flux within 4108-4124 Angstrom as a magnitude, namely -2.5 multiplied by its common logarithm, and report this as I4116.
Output 0.06 mag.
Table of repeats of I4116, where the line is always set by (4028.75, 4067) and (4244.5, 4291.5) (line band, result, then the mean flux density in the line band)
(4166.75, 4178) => 0.092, 18.6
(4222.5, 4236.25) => 0.053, 19.7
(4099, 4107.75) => 0.343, 14.3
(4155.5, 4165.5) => 0.011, 19.9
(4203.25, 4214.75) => 0.021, 20.1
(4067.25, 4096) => 0.031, 18.8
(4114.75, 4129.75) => 0.039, 19.1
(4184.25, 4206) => -0.016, 20.7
